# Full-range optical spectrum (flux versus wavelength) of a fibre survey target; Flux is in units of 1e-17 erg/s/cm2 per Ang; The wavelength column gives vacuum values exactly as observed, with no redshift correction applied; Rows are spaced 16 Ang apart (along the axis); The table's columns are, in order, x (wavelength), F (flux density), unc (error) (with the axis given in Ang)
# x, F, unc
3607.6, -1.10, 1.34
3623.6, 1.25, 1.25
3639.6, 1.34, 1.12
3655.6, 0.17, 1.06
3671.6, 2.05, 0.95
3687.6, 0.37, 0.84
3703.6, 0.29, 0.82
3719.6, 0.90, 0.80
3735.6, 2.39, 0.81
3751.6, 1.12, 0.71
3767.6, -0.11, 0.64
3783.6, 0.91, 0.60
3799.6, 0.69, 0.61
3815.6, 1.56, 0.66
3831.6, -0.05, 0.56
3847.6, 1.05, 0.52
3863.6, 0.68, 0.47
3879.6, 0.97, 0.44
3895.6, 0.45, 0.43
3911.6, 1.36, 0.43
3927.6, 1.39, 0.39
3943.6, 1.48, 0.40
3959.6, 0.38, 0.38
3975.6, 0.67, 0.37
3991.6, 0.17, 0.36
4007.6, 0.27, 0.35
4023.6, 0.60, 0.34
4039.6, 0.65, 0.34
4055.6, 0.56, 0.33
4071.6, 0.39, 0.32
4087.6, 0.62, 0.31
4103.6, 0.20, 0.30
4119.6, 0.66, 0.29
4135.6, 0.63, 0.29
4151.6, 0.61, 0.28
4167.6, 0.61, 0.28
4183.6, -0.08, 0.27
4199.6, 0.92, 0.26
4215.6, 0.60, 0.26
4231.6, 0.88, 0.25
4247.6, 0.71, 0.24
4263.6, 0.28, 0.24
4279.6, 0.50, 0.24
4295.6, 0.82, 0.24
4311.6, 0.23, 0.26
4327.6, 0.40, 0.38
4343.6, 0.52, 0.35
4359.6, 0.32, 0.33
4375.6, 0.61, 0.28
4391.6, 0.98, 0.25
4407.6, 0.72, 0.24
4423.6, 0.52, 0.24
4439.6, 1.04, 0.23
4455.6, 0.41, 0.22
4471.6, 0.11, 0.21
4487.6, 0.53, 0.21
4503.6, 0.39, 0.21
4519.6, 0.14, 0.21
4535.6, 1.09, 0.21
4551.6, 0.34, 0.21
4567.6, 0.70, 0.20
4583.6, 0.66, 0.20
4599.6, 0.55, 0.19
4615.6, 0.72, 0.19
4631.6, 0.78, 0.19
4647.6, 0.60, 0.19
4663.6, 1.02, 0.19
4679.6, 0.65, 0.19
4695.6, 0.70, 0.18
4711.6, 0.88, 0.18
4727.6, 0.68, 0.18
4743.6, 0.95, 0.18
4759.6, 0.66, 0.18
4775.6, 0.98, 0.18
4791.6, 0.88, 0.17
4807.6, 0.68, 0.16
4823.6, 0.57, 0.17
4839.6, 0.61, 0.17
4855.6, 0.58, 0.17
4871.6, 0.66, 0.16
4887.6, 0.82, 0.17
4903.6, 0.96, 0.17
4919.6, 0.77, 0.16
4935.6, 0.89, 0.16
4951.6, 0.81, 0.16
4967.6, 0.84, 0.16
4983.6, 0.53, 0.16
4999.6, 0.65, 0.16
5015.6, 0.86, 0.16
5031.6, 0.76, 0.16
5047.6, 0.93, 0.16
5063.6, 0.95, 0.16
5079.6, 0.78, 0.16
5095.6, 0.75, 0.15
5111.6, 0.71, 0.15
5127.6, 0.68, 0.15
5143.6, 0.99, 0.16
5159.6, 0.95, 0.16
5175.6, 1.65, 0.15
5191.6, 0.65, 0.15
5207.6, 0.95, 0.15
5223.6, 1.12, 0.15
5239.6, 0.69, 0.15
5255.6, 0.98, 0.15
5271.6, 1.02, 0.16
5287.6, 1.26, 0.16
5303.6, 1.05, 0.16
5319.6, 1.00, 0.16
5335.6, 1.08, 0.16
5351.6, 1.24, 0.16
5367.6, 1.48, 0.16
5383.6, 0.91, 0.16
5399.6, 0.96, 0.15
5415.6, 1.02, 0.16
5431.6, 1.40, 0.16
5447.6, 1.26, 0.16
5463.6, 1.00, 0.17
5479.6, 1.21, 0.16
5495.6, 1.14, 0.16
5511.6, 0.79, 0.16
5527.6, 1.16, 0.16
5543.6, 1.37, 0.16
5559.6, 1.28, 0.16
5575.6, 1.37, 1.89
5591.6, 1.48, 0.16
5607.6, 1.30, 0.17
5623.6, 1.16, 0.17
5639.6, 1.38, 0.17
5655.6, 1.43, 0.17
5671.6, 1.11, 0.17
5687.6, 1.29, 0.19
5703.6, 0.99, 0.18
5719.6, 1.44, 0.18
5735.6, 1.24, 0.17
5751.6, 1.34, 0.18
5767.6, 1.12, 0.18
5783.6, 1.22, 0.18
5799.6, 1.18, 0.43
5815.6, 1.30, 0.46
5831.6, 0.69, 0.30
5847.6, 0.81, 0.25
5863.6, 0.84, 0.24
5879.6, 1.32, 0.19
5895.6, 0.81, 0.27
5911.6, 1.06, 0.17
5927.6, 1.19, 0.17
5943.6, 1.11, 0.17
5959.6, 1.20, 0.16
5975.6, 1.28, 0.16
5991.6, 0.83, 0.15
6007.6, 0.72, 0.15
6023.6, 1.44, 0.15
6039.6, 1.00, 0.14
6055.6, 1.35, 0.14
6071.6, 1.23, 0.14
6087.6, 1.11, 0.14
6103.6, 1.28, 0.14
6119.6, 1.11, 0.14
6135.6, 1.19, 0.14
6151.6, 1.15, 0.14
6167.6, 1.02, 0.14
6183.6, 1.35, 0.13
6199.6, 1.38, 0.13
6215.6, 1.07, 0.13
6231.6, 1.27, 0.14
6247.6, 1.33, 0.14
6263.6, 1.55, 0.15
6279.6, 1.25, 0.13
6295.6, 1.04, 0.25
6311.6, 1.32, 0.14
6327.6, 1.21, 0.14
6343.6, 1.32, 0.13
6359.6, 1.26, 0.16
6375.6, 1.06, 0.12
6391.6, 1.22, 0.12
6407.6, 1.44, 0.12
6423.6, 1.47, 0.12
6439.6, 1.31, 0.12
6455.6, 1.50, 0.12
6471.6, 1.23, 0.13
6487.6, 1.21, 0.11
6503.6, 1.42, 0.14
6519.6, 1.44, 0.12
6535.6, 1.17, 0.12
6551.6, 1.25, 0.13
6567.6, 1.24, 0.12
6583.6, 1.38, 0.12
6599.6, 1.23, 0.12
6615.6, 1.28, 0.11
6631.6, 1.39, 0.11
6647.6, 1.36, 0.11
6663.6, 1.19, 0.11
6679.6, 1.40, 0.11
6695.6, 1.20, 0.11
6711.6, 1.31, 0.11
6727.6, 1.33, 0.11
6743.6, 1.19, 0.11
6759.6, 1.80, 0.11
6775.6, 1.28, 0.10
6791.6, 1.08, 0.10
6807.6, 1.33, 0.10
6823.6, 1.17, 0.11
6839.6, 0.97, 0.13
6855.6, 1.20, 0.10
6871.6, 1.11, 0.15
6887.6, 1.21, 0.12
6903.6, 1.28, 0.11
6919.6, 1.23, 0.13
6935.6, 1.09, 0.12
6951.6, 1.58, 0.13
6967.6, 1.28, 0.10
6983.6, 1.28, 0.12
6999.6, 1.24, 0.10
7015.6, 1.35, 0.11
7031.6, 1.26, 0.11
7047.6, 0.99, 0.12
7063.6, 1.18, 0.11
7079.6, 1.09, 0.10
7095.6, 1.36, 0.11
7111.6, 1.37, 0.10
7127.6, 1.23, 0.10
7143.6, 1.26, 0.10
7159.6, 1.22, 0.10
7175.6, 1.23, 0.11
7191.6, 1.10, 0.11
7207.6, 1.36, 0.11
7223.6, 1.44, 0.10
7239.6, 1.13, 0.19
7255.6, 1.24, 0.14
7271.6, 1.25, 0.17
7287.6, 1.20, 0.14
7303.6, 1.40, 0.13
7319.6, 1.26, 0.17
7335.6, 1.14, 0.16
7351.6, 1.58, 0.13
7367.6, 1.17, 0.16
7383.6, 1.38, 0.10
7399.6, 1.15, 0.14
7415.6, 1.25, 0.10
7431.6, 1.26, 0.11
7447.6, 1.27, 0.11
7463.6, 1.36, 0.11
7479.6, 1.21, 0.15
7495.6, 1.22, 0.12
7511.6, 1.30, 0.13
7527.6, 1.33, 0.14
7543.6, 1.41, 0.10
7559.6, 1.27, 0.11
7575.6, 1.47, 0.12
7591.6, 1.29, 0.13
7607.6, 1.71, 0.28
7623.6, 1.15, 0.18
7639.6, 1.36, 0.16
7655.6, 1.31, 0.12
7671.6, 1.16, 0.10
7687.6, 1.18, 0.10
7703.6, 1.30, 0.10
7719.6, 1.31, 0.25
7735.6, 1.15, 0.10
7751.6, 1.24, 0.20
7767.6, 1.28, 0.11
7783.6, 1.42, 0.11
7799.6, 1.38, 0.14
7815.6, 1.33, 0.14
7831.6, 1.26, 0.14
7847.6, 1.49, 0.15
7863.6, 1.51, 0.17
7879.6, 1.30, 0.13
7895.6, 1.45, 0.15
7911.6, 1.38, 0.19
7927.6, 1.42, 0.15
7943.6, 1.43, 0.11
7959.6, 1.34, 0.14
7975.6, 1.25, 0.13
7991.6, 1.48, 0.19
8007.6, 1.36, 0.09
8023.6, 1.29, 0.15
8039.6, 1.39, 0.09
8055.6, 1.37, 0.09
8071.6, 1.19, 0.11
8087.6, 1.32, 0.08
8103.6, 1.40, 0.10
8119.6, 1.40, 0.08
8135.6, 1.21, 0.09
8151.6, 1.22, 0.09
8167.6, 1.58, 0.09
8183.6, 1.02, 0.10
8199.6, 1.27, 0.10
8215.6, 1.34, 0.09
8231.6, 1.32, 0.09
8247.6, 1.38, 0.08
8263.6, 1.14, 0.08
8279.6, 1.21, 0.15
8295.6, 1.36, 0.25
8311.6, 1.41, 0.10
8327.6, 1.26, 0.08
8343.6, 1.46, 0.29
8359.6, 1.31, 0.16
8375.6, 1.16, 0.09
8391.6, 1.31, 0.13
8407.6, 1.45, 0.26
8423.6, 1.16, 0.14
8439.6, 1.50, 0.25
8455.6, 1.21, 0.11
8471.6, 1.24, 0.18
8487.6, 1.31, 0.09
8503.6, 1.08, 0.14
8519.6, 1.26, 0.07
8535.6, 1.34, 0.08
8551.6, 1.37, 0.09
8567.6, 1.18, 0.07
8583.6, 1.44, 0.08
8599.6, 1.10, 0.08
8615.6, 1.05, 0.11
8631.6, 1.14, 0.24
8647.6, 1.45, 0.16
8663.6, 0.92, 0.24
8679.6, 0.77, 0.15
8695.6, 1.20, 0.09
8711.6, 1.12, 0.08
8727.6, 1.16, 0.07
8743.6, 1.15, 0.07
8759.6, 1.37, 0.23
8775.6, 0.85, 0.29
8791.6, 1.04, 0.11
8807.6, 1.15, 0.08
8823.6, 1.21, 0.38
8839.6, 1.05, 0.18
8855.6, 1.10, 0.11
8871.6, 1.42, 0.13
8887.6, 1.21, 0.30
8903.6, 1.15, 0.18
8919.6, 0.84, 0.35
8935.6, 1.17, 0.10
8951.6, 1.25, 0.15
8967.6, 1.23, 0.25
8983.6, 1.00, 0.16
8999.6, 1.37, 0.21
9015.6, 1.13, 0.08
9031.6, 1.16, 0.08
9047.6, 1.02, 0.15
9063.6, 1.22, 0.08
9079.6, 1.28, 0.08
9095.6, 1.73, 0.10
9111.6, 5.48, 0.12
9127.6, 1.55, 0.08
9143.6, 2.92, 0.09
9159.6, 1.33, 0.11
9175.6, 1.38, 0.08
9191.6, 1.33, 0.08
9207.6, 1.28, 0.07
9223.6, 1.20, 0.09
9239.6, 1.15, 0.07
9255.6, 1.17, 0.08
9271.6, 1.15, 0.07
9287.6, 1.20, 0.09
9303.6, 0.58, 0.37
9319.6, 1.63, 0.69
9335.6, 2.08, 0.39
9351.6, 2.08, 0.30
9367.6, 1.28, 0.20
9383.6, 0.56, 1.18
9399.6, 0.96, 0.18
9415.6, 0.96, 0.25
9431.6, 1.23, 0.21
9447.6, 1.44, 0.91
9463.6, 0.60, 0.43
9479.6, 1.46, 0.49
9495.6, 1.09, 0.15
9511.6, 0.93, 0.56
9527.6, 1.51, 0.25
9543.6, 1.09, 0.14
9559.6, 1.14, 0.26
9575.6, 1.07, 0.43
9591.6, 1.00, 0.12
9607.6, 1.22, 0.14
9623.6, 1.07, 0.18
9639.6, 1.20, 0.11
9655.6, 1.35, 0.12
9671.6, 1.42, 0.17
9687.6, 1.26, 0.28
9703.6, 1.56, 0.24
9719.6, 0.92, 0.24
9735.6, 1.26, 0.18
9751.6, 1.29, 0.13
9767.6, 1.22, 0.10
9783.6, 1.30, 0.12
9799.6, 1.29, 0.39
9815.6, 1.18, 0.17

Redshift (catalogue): 0.39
